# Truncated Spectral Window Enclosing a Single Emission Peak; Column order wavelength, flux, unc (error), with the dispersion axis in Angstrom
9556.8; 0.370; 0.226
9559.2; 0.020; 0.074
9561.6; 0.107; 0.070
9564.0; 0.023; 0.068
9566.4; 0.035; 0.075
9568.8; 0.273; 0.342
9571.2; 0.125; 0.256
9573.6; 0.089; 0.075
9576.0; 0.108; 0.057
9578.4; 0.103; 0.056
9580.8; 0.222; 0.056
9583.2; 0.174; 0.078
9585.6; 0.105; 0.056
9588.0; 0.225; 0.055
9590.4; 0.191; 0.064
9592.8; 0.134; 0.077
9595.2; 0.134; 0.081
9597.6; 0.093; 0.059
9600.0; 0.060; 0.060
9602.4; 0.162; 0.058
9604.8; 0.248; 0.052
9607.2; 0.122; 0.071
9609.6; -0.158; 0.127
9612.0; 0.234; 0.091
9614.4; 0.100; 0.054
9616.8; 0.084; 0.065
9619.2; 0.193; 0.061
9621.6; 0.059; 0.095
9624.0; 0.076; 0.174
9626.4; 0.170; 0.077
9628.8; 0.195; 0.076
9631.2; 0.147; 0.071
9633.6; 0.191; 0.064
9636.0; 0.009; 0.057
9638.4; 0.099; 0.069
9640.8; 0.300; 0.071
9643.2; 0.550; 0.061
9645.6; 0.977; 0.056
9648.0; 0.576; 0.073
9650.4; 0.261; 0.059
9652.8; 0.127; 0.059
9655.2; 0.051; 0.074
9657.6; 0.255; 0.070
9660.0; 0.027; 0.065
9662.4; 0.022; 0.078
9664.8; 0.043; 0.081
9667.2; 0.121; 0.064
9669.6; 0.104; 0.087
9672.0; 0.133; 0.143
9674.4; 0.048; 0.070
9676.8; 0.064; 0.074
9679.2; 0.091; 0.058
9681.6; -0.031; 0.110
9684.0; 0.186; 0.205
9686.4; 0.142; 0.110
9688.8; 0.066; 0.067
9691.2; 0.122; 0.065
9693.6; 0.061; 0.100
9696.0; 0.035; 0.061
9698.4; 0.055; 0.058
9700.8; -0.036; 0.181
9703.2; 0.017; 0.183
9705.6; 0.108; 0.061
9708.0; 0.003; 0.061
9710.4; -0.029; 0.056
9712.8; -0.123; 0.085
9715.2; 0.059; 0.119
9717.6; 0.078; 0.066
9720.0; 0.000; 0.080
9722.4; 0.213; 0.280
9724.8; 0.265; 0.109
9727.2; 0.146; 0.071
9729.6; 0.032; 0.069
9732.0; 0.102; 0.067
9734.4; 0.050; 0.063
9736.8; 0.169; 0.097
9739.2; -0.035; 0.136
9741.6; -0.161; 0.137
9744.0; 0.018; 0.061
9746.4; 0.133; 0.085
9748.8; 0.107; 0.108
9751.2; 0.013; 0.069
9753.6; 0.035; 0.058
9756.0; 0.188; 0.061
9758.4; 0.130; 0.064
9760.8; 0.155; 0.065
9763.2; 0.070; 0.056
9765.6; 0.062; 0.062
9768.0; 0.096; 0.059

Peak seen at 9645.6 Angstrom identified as [O III]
